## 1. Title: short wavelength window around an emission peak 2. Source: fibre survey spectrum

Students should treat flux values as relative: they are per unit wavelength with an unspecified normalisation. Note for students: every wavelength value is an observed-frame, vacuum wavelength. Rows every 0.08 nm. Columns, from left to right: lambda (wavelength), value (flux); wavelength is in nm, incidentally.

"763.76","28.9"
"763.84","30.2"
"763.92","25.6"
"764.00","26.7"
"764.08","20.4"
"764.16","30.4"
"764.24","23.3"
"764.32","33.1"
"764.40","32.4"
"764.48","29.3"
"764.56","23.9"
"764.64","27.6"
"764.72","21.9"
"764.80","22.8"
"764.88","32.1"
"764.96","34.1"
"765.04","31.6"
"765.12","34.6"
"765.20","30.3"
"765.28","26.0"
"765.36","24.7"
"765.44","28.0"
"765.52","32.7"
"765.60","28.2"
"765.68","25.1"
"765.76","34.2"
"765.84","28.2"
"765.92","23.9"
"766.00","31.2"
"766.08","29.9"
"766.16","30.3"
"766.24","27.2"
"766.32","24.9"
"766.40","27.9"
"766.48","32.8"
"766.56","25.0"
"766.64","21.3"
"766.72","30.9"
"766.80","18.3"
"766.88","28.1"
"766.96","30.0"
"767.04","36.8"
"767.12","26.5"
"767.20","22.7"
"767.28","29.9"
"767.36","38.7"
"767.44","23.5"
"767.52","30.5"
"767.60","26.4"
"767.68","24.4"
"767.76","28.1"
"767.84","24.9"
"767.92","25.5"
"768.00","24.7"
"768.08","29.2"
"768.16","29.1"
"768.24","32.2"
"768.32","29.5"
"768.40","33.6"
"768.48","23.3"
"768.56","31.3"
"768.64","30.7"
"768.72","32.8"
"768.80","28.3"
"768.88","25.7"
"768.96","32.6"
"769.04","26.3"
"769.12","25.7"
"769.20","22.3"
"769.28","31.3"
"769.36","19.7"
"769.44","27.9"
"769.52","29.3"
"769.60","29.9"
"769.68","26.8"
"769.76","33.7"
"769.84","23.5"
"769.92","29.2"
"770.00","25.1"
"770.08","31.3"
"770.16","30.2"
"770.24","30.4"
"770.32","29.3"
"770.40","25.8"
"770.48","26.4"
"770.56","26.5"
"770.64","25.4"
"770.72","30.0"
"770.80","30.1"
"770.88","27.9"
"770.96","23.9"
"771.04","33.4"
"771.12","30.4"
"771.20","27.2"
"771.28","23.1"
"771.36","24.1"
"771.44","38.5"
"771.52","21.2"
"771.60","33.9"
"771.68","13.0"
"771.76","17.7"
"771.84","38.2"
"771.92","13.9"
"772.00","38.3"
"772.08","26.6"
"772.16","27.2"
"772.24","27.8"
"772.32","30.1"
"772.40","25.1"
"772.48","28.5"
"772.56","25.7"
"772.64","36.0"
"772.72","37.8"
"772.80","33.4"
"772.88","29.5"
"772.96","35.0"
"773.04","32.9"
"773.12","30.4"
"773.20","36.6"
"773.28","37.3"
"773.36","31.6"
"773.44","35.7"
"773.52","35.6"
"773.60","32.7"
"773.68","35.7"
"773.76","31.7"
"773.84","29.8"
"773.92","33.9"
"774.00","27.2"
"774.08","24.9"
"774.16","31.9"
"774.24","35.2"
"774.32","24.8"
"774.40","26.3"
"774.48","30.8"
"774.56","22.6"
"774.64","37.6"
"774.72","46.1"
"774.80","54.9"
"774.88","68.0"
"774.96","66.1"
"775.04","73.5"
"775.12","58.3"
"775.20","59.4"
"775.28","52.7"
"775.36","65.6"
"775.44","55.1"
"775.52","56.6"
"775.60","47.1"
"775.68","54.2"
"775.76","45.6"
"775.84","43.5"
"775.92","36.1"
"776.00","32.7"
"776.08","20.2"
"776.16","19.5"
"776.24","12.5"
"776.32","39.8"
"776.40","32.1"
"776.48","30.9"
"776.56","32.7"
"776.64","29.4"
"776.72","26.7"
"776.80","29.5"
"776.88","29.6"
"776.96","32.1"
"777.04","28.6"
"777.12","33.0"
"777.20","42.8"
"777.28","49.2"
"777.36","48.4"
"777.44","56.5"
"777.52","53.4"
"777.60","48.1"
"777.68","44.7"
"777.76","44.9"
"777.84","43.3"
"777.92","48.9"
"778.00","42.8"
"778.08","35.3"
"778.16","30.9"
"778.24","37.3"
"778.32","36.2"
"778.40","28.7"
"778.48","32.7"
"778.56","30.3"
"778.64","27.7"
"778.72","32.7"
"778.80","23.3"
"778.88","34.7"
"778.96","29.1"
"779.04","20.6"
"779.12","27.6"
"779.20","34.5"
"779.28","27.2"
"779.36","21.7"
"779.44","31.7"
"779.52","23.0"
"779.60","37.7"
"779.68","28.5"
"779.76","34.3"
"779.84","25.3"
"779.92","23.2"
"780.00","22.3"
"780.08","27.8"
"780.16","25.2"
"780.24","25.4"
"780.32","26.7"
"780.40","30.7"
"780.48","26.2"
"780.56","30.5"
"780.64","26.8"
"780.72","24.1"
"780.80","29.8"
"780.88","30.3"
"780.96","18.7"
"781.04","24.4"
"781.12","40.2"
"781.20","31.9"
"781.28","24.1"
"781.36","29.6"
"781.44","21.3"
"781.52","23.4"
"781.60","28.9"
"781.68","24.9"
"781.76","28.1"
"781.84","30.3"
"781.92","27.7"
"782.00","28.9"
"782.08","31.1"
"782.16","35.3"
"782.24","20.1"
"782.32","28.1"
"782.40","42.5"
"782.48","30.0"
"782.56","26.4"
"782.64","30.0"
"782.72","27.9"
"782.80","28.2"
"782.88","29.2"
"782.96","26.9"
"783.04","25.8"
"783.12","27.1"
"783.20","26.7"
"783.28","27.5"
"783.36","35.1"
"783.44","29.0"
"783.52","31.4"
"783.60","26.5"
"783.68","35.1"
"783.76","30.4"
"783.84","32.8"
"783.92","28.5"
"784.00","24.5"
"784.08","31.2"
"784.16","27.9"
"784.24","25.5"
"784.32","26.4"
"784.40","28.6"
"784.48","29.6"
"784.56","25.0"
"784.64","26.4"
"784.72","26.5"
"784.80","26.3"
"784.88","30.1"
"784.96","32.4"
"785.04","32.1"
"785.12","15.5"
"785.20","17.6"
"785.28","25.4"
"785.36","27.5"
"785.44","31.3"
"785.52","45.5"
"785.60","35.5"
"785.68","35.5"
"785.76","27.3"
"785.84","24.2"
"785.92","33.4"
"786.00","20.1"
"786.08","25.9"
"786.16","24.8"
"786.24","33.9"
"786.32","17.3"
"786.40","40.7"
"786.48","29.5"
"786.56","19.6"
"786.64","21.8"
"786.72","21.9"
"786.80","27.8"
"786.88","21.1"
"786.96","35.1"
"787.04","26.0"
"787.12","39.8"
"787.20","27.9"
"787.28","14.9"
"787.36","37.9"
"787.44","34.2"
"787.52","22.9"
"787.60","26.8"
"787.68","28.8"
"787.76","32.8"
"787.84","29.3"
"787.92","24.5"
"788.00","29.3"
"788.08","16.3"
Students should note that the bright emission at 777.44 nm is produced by [N II]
